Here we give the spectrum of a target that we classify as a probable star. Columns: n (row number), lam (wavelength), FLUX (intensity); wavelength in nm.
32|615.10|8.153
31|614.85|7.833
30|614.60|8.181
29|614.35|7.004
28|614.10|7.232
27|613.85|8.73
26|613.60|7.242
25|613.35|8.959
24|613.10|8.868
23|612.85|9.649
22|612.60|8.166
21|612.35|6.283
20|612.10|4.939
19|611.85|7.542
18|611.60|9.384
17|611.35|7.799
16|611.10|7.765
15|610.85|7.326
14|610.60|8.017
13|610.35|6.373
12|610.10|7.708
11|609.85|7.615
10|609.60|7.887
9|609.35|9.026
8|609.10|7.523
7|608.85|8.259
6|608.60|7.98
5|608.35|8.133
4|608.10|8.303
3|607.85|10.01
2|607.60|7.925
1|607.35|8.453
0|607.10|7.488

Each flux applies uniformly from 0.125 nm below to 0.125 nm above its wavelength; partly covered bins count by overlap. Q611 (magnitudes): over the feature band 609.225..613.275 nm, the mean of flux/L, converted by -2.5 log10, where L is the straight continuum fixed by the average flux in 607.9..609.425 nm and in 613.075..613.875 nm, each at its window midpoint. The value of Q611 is 0.072 mag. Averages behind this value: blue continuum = 8.27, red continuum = 8.36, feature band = 7.79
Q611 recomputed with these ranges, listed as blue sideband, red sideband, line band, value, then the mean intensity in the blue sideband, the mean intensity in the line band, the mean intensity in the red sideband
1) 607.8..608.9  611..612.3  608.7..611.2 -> 0.027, 8.46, 7.75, 7.41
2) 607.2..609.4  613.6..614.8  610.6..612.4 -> 0.091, 8.37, 7.38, 7.73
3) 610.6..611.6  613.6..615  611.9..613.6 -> 0.009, 7.9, 7.76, 7.75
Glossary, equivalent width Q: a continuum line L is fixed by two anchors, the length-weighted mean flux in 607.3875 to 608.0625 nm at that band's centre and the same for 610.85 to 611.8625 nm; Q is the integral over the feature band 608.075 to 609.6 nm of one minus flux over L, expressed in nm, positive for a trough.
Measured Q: 0.074 nm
